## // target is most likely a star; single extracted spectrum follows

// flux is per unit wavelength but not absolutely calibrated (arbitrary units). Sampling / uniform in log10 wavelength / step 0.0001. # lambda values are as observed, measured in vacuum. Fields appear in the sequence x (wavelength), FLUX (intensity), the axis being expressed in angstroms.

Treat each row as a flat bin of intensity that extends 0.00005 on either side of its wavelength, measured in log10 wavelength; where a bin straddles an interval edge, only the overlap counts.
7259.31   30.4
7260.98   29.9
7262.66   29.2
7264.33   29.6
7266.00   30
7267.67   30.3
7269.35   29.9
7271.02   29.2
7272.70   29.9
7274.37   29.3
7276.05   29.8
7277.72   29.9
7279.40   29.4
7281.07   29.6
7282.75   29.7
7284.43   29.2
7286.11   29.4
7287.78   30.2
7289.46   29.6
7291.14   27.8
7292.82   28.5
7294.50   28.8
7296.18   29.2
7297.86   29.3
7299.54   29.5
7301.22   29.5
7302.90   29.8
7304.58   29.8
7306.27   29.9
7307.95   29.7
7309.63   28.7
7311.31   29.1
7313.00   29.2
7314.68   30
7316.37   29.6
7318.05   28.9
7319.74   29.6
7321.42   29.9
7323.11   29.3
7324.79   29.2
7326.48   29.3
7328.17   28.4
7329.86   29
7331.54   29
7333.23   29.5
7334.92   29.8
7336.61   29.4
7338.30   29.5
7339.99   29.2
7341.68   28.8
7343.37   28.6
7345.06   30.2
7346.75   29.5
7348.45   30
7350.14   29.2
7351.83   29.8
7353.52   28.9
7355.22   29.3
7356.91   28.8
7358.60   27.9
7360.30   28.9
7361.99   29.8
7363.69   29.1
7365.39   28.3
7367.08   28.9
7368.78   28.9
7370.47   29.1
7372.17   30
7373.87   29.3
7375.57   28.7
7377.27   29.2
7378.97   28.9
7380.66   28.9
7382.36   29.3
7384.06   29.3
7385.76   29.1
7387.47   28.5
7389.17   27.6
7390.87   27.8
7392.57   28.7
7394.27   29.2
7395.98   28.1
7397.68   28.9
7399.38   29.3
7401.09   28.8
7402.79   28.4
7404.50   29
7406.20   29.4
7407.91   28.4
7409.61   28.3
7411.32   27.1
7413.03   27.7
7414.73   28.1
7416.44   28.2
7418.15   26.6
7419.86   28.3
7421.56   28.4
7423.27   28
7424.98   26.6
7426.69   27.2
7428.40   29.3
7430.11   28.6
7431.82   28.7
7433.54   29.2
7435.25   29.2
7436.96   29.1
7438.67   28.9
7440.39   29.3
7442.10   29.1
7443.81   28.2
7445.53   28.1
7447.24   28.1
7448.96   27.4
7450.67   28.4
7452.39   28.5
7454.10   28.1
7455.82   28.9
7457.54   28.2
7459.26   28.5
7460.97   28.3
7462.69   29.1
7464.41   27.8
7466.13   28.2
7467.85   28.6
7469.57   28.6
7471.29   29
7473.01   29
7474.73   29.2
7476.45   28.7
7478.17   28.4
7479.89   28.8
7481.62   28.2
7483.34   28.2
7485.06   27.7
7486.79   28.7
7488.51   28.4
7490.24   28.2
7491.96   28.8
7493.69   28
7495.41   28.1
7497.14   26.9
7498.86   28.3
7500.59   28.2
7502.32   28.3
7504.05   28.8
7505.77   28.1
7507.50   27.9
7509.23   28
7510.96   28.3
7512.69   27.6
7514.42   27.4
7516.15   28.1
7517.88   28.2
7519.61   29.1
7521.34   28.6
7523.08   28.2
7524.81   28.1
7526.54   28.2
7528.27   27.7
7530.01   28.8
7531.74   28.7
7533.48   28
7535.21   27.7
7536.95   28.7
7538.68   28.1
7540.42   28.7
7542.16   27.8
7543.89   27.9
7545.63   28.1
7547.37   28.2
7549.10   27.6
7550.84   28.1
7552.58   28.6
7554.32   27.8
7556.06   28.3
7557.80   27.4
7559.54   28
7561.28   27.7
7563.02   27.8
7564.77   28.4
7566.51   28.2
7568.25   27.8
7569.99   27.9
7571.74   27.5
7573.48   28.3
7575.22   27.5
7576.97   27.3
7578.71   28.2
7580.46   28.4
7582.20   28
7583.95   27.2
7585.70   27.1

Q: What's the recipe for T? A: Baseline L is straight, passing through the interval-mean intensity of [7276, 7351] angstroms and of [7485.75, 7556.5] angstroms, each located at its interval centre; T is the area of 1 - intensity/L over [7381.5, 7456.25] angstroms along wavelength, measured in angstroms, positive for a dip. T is 0.84 angstroms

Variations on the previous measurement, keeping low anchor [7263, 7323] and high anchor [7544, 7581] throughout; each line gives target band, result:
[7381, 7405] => 0.2 angstroms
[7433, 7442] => -0.1 angstroms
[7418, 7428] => 0.4 angstroms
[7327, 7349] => -0.1 angstroms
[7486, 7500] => 0.1 angstroms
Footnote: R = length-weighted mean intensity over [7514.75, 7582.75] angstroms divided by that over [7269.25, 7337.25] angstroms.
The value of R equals 0.96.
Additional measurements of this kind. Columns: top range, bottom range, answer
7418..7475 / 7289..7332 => 0.97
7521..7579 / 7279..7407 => 0.96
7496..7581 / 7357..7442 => 0.98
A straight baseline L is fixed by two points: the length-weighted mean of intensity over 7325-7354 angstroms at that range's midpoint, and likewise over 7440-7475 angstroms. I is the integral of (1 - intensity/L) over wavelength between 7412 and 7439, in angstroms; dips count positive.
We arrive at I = 0.4 angstroms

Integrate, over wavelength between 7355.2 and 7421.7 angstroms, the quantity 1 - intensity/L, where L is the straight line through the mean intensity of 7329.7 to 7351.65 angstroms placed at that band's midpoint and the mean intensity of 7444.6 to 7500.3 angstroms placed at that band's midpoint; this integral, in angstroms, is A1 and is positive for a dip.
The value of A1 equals 0.8 angstroms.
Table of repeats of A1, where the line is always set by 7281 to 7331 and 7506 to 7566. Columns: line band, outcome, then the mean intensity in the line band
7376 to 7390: 0.03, 28.8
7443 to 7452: 0.16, 28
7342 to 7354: -0.14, 29.5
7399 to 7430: 0.63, 28.2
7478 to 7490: 0.02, 28.3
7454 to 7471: 0.02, 28.5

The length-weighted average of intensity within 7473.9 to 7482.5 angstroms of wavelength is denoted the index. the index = 28.7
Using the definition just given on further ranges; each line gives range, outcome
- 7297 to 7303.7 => 29.5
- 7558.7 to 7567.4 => 28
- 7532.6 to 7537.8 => 28.1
